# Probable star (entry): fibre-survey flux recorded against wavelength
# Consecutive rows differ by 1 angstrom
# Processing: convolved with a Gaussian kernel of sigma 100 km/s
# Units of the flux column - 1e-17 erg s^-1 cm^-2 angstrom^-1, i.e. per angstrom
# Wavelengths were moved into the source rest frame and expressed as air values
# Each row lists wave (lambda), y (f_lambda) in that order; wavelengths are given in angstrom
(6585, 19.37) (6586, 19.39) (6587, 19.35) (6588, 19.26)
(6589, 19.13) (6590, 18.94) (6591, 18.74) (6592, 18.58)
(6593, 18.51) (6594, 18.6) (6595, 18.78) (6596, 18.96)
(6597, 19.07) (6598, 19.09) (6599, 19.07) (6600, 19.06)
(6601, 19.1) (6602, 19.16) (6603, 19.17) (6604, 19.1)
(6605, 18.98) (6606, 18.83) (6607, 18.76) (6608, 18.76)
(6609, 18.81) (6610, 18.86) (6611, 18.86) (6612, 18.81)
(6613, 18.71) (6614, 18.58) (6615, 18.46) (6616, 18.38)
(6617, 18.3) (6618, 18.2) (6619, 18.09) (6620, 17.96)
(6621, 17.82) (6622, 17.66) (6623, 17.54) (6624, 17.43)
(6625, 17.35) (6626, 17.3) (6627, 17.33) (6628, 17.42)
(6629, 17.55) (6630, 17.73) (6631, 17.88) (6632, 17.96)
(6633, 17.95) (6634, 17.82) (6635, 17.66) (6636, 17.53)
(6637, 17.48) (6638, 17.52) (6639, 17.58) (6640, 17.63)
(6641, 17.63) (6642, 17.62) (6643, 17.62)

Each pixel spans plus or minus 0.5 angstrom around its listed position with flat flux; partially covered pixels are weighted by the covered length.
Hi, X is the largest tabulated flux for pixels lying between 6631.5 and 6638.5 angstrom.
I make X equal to 17.96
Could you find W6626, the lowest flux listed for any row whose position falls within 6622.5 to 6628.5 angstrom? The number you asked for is 17.3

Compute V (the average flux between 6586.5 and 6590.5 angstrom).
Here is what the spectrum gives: 19.2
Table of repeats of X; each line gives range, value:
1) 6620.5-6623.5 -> 17.82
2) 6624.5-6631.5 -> 17.88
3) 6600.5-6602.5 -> 19.16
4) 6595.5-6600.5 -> 19.09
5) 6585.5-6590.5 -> 19.39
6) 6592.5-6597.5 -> 19.07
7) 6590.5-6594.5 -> 18.74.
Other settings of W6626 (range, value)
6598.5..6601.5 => 19.06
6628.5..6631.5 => 17.55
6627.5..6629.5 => 17.42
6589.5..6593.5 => 18.51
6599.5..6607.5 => 18.76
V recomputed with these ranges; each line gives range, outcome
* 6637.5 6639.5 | 17.5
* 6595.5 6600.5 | 19.1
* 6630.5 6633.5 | 17.9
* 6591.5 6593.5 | 18.5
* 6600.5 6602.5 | 19.1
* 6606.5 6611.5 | 18.8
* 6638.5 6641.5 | 17.6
